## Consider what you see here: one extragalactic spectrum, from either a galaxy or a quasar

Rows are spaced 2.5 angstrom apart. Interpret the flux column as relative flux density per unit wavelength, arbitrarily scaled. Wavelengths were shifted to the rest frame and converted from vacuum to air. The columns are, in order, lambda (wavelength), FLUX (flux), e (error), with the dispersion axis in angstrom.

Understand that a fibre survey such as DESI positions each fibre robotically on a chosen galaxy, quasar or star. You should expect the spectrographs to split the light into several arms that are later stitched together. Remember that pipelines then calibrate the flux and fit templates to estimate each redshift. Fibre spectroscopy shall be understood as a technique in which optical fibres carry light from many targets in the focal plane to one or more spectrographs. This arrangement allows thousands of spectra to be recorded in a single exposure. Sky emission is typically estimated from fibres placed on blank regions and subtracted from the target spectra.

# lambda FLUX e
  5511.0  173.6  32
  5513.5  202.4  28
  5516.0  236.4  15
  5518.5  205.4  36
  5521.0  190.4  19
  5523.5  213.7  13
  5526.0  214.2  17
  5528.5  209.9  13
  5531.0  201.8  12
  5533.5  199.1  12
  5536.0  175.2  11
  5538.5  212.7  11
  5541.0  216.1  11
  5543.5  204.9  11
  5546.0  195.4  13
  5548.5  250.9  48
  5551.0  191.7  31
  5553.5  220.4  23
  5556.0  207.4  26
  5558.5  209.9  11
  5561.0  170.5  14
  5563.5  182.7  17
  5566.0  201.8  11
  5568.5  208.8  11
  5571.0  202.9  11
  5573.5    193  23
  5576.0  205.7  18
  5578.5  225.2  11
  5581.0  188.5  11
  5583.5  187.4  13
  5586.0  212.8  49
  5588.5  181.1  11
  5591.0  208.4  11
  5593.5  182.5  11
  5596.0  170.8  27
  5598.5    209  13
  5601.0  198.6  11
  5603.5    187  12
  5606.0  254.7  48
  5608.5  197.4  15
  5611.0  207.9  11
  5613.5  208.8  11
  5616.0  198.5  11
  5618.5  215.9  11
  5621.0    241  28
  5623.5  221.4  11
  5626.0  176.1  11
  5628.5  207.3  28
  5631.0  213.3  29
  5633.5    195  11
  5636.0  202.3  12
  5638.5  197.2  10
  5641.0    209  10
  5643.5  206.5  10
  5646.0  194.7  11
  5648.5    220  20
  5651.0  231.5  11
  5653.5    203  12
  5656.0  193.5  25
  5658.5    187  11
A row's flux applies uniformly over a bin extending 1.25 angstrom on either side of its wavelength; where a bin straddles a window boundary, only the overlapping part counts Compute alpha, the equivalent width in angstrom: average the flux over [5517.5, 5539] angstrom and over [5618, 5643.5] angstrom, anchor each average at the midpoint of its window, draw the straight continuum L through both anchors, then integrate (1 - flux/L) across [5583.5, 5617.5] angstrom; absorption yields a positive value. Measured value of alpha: 0.8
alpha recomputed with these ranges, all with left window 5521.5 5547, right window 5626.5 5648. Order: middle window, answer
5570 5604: 1.10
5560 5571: 0.59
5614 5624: -0.75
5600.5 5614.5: -0.45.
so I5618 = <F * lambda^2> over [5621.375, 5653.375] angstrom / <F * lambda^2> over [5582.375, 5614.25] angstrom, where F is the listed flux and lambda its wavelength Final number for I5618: 1.0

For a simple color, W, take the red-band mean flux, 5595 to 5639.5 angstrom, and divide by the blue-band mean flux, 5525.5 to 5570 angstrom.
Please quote 1.0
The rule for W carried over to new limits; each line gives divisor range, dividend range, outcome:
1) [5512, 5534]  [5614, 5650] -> 1.00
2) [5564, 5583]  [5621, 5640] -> 1.01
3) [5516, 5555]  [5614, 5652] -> 1.00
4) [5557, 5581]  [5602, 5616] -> 1.05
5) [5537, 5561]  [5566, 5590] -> 0.96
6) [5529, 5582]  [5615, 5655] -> 1.02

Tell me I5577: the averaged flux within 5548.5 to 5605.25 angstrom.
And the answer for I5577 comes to 199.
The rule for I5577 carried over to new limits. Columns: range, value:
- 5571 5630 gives 203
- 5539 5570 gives 205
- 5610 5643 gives 207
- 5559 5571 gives 193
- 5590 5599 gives 191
